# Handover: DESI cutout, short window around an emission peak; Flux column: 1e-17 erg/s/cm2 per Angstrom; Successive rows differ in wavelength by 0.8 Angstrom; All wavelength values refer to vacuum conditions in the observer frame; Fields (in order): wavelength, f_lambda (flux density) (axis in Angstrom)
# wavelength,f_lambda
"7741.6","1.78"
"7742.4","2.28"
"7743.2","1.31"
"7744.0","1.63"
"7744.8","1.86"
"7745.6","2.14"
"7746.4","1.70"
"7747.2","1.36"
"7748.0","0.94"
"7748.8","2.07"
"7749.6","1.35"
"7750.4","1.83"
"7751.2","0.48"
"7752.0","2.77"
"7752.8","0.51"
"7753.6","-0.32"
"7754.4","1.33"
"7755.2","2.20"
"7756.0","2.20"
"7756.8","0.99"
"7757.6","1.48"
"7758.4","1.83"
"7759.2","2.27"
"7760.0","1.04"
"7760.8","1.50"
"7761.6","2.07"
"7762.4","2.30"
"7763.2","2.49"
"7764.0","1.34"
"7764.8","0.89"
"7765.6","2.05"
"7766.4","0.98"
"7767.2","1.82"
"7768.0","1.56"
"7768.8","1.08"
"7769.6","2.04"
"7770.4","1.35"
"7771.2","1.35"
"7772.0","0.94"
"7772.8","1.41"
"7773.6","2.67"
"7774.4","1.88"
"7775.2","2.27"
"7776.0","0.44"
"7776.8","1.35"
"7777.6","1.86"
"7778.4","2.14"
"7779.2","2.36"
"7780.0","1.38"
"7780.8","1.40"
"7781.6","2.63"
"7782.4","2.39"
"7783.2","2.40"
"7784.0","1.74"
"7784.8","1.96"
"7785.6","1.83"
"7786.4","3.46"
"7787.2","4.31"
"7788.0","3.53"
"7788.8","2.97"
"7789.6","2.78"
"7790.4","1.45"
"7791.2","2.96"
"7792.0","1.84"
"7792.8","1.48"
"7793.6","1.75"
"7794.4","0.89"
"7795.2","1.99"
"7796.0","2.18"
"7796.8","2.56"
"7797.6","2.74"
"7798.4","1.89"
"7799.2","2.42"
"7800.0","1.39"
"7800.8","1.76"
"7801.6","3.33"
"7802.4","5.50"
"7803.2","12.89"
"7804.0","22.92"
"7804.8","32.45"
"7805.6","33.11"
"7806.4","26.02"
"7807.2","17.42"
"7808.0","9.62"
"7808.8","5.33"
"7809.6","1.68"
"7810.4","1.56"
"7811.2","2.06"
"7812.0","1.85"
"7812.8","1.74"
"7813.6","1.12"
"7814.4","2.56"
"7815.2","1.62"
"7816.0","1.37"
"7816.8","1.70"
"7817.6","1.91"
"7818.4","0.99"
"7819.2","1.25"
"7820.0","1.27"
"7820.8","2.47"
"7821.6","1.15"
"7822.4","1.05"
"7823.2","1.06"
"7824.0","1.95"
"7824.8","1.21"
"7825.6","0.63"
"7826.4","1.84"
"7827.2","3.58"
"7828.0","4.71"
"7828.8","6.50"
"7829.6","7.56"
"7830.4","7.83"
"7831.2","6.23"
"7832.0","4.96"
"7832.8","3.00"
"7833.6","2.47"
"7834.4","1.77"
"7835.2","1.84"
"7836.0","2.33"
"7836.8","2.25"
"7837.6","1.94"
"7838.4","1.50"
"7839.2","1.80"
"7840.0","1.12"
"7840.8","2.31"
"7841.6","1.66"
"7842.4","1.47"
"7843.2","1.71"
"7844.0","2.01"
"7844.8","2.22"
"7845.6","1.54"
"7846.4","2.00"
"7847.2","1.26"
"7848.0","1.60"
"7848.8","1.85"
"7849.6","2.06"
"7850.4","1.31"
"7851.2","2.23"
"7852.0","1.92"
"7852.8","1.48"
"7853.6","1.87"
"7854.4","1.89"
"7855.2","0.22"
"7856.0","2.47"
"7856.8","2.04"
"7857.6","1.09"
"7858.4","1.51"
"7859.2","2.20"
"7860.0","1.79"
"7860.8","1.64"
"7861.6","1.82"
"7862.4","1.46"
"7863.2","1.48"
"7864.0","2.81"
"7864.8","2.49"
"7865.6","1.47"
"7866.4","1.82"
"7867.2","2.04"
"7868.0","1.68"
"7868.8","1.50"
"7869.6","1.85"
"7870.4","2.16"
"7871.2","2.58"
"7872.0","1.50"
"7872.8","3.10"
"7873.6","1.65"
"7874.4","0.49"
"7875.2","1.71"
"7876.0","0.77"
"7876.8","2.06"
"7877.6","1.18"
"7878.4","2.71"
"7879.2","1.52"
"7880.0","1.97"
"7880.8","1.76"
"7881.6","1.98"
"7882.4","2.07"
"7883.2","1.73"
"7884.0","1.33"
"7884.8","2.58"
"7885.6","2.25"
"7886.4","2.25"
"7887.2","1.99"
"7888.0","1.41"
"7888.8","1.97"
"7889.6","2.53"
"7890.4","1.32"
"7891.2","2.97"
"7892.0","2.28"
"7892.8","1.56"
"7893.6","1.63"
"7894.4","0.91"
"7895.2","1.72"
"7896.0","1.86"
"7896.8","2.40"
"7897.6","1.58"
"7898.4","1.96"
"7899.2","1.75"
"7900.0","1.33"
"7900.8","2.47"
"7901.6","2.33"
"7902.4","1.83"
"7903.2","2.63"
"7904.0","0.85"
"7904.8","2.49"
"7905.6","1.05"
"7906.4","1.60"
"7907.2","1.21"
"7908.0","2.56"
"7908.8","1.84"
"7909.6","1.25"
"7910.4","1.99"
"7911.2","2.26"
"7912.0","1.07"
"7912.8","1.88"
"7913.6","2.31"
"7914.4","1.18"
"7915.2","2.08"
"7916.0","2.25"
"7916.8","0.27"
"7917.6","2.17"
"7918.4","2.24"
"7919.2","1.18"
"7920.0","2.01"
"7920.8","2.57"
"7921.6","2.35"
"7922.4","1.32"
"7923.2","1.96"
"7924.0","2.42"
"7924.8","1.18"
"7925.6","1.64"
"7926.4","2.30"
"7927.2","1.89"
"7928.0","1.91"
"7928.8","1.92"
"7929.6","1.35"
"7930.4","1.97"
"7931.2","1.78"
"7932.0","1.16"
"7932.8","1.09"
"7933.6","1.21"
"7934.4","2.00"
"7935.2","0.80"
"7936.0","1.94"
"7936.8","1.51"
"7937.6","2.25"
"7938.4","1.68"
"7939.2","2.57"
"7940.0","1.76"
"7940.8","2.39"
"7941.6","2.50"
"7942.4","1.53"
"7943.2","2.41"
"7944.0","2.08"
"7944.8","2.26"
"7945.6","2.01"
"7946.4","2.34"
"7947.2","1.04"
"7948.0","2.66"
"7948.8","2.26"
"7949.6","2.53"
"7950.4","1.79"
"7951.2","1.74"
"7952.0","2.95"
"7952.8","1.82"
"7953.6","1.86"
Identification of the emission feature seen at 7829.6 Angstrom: [N II]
